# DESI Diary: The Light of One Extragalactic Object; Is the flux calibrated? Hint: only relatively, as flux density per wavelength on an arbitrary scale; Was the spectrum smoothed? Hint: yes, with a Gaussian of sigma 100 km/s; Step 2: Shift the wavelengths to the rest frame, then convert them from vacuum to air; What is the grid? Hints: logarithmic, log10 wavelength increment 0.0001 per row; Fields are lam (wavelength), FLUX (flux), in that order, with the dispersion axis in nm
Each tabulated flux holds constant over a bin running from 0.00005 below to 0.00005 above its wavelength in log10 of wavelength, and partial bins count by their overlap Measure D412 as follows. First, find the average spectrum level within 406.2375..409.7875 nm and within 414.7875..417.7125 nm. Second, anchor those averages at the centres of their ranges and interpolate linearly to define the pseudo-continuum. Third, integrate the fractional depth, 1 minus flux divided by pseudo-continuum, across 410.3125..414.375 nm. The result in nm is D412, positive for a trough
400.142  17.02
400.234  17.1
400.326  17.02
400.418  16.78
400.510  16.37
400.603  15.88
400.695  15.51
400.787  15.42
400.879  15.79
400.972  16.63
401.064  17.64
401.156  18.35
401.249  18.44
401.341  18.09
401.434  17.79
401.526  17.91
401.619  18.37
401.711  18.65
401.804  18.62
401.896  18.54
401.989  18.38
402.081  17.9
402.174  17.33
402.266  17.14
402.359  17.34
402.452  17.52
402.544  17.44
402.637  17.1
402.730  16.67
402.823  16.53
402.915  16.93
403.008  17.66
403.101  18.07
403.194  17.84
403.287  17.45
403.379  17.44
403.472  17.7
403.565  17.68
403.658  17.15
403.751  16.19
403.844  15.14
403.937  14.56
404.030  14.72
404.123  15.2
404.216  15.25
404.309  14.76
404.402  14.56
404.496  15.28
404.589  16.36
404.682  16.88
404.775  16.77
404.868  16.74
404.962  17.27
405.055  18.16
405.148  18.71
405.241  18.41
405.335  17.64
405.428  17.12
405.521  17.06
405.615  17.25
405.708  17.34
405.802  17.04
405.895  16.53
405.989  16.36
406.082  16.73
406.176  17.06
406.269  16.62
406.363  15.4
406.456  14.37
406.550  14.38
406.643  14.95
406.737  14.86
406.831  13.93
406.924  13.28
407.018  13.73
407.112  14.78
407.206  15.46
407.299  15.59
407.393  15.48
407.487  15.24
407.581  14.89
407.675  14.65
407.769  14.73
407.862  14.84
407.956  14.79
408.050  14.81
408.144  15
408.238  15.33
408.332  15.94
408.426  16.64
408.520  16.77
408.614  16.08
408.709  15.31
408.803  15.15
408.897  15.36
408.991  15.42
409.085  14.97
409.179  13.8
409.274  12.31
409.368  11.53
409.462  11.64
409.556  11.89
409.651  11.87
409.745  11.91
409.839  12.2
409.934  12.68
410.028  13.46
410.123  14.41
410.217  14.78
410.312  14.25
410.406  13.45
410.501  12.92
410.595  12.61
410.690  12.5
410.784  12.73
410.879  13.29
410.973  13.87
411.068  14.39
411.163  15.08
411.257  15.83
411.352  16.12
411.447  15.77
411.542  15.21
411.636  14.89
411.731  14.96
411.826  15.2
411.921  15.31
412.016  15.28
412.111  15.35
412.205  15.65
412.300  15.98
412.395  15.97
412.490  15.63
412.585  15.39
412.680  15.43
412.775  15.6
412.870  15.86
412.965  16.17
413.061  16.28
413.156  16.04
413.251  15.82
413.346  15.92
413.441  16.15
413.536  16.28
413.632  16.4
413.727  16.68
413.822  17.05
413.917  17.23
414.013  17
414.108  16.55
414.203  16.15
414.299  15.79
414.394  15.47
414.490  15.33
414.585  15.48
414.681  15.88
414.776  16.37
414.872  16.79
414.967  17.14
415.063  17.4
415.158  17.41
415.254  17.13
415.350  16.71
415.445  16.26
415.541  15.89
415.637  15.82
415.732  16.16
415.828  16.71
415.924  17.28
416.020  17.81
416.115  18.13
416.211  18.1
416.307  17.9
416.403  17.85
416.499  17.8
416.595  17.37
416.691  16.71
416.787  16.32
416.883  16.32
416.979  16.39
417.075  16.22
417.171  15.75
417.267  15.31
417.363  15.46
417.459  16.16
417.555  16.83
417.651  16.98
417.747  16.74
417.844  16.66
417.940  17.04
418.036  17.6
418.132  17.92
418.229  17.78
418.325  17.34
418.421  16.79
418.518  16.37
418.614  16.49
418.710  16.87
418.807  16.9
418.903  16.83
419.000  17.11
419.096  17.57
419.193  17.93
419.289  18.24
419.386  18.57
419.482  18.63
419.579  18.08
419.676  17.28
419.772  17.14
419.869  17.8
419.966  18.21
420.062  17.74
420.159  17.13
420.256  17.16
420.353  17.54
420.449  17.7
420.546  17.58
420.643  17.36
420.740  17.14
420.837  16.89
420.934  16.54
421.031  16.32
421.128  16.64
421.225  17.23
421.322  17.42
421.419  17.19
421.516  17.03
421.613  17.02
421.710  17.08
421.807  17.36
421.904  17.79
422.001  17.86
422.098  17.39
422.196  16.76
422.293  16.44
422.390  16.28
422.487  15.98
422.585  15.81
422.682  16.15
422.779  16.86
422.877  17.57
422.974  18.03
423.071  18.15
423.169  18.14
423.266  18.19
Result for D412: 0.10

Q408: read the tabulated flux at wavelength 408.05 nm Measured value 14.81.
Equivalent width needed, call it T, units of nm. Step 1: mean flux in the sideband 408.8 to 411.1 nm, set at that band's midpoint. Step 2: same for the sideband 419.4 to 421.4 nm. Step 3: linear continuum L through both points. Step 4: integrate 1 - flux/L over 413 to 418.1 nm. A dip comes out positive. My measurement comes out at -0.373 nm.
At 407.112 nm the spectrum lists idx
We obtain 14.78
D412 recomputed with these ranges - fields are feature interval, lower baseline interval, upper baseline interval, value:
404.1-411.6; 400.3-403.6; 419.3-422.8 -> 0.99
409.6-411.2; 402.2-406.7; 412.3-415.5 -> 0.30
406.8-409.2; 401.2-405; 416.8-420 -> 0.27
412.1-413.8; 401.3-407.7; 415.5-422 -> 0.09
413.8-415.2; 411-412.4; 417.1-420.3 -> -0.03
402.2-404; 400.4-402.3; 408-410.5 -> -0.04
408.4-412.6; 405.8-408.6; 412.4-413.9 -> 0.38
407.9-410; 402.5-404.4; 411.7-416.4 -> 0.29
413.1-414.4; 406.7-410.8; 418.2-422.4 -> -0.07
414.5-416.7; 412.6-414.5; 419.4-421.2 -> -0.05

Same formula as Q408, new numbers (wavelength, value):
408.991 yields 15.42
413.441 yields 16.15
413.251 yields 15.82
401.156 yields 18.35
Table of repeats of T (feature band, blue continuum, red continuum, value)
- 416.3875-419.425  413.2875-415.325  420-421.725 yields -0.02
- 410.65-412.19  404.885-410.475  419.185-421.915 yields 0.10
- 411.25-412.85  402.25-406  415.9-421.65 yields 0.14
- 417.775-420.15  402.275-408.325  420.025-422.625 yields -0.07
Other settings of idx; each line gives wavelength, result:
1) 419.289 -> 18.24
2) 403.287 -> 17.45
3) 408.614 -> 16.08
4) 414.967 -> 17.14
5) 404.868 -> 16.74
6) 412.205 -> 15.65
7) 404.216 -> 15.25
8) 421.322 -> 17.42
